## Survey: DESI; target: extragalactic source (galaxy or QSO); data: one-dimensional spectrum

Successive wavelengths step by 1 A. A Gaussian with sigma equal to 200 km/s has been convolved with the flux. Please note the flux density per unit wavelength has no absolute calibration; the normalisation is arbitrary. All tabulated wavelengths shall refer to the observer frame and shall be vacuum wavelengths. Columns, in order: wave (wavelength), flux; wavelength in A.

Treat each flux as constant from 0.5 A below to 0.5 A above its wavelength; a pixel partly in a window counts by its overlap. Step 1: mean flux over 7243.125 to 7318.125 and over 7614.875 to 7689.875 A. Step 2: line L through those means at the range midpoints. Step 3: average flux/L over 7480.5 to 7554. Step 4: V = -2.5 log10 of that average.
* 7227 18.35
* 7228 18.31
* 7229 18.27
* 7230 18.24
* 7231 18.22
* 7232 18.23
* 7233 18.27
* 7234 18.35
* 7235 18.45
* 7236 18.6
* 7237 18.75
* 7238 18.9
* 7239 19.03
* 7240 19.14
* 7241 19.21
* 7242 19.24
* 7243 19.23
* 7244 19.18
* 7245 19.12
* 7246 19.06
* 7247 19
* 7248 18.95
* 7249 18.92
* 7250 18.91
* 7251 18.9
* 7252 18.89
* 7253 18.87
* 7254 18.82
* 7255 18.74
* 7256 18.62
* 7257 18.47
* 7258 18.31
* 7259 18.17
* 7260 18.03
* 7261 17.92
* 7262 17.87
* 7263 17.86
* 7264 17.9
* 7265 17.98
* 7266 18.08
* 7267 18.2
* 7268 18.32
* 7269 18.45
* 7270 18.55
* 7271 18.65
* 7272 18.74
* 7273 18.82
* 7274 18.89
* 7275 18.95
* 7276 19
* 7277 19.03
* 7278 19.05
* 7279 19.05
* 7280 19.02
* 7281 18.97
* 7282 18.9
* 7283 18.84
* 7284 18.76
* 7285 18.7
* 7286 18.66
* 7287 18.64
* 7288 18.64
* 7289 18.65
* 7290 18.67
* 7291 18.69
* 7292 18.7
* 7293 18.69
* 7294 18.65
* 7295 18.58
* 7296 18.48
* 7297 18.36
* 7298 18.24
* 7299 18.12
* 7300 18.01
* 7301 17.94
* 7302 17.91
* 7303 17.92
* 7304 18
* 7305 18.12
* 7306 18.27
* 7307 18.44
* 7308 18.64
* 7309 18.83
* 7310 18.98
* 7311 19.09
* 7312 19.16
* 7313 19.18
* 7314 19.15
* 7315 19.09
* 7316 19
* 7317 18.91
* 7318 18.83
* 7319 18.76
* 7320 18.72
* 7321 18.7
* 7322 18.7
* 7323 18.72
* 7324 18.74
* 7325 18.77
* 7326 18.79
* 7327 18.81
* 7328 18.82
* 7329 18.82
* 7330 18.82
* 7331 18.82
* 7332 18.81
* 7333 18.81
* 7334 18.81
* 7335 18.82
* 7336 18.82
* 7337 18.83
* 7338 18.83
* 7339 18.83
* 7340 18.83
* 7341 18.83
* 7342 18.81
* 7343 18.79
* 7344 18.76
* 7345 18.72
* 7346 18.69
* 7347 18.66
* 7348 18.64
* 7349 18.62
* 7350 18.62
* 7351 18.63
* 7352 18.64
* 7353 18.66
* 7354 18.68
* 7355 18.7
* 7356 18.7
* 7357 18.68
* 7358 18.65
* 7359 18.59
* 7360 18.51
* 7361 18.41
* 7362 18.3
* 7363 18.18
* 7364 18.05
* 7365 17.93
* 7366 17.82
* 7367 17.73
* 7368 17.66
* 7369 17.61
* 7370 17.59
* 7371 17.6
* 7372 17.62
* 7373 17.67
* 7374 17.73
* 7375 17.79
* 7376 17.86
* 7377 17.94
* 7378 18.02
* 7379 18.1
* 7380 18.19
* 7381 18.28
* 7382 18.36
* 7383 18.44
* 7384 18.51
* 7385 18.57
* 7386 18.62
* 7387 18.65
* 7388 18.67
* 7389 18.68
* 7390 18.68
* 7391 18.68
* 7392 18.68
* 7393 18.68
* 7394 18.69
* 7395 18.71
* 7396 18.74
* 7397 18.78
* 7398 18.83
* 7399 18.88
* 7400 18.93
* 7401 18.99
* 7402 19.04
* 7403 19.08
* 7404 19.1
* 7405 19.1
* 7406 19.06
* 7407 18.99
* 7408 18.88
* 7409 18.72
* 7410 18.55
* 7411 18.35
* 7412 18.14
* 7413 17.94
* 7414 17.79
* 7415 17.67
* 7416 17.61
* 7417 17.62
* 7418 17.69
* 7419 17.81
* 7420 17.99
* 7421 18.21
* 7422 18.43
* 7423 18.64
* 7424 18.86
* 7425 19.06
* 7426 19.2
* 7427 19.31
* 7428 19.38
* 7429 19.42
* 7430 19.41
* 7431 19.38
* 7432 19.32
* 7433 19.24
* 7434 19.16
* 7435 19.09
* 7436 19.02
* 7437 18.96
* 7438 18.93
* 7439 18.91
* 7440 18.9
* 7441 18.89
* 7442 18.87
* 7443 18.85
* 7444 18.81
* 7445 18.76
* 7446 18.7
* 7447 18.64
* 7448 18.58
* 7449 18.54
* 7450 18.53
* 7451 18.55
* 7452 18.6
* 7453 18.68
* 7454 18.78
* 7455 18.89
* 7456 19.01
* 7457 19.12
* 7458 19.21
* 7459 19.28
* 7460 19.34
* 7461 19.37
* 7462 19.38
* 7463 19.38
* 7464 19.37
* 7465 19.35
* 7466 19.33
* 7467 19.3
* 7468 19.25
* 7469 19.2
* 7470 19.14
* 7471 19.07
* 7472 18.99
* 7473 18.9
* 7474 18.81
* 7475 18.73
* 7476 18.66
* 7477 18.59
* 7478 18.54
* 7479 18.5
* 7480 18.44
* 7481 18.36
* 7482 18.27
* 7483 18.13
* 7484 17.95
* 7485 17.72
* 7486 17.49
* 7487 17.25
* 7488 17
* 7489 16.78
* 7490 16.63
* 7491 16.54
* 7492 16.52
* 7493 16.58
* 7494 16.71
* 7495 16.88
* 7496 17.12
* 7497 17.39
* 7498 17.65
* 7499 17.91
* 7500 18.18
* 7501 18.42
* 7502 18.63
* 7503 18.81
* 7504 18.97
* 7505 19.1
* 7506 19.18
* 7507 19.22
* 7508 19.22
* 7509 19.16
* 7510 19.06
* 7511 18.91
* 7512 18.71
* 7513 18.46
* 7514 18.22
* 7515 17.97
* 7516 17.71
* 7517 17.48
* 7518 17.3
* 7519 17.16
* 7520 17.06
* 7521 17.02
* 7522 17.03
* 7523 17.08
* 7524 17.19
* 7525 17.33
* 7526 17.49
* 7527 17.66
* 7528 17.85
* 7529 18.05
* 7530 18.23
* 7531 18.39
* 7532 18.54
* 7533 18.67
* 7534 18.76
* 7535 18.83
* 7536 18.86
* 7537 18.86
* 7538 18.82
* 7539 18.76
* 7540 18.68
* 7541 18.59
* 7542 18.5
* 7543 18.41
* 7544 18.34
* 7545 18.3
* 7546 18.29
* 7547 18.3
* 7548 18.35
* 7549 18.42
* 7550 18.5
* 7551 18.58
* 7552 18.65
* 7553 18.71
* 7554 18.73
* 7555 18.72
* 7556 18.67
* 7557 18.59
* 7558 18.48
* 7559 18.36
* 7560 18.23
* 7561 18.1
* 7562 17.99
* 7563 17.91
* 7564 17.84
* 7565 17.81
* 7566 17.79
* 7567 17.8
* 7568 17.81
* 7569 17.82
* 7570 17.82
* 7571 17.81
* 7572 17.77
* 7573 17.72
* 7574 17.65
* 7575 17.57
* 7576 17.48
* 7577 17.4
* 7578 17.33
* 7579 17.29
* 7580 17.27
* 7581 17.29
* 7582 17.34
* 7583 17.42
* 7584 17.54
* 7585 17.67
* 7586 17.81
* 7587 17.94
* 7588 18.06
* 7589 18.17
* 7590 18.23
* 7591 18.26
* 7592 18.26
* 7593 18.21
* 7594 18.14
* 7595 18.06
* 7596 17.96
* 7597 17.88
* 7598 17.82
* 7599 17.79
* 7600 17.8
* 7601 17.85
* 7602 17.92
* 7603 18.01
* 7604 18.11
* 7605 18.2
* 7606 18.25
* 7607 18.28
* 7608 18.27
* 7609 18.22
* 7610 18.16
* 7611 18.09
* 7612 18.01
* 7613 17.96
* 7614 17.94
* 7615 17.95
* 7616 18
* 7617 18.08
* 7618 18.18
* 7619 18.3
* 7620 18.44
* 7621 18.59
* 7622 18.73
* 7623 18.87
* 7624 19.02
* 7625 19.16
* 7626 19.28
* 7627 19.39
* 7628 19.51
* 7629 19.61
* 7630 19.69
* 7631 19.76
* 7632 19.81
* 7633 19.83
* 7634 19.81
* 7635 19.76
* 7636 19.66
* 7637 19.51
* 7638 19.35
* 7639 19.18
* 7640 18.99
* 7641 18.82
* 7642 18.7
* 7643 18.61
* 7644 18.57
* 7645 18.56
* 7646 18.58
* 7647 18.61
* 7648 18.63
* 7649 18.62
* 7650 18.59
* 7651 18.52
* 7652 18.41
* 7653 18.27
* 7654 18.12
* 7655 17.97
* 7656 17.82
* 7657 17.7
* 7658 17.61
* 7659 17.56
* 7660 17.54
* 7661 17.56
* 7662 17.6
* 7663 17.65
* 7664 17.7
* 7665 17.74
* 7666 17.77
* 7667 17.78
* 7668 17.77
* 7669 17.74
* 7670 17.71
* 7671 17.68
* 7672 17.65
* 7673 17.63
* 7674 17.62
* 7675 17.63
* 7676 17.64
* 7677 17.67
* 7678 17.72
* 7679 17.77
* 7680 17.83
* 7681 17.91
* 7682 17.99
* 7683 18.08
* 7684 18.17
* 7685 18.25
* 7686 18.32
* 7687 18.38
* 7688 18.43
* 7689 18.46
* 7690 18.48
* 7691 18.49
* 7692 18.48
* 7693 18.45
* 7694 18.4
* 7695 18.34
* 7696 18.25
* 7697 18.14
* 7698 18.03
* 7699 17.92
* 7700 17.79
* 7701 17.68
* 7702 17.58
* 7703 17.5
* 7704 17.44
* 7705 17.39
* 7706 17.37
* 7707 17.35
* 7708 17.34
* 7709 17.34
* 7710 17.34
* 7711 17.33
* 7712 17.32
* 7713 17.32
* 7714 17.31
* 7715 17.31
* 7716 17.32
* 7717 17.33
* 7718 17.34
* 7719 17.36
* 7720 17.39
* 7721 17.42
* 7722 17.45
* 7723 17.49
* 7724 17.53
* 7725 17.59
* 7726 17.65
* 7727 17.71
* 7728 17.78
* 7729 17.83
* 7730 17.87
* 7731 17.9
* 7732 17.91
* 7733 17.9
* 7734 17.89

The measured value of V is 0.025 mag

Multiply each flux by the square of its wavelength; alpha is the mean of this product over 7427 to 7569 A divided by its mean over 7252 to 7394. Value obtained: 1.04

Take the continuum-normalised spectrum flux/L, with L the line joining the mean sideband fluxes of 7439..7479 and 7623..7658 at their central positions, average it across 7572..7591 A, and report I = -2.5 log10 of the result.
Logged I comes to 0.08 mag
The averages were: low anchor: 18.9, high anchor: 18.9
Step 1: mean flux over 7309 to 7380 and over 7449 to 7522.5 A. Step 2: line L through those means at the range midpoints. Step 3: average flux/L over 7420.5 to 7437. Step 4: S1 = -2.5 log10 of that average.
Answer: -0.04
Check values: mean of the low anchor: 18.5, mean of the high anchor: 18.3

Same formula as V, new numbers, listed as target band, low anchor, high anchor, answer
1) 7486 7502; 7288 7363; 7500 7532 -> 0.060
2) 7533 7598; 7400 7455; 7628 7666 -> 0.032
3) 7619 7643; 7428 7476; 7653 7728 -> -0.069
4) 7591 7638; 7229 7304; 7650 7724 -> -0.038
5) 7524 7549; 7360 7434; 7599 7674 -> 0.005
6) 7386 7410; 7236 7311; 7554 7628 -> -0.025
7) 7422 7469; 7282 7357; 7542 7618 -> -0.039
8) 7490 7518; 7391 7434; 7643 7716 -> 0.022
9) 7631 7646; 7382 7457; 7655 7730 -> -0.075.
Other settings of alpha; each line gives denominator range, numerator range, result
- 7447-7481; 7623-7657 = 1.05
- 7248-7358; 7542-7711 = 1.06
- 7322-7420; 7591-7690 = 1.06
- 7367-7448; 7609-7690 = 1.06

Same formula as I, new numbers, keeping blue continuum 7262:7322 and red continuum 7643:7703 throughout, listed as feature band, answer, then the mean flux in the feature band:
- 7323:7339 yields -0.015 mag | 18.8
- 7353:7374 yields 0.021 mag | 18.1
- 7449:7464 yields -0.038 mag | 19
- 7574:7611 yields 0.017 mag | 17.9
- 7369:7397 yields 0.011 mag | 18.3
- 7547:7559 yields -0.021 mag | 18.6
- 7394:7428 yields -0.009 mag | 18.6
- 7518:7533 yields 0.039 mag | 17.6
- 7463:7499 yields 0.013 mag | 18.1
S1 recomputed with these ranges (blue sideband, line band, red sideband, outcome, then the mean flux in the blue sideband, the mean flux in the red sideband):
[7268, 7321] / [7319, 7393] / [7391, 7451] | 0.01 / 18.7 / 18.7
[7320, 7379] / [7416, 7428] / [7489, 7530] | -0.02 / 18.5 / 17.8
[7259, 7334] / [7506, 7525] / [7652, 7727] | 0.01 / 18.6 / 17.8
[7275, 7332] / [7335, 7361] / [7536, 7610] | -0.01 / 18.7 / 18.1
